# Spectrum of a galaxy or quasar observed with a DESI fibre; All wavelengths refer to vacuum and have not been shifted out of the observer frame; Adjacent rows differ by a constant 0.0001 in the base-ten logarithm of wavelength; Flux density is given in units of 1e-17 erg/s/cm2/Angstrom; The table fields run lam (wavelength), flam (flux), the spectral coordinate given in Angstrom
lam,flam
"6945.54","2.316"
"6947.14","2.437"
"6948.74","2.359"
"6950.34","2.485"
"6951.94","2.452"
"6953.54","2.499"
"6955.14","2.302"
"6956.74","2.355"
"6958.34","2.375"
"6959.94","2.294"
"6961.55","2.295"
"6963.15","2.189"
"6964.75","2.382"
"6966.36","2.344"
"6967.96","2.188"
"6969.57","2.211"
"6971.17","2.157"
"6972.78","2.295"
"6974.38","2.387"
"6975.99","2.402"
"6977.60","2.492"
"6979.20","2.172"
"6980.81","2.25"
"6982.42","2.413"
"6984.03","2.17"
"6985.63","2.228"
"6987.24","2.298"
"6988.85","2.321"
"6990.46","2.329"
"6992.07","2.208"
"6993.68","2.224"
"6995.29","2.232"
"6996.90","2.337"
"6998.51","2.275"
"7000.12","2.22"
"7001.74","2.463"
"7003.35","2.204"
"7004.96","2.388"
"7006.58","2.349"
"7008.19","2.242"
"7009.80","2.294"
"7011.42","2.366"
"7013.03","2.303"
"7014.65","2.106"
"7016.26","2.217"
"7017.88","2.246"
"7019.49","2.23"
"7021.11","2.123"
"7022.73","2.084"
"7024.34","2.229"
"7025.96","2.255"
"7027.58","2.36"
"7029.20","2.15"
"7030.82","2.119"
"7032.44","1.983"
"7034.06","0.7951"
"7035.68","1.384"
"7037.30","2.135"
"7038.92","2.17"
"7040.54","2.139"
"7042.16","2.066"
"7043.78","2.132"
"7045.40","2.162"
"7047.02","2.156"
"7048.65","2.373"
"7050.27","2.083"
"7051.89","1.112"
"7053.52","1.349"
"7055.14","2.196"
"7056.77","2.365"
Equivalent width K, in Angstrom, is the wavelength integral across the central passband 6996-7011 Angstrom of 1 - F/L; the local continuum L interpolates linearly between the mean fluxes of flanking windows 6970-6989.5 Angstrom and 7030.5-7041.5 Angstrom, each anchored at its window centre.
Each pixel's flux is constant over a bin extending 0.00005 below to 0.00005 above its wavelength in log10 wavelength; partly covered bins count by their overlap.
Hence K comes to -1.6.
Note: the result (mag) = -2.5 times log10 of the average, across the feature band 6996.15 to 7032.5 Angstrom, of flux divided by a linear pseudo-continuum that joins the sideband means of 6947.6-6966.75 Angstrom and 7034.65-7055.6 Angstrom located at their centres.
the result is -0.08 mag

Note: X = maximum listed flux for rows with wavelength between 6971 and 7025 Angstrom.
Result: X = 2.492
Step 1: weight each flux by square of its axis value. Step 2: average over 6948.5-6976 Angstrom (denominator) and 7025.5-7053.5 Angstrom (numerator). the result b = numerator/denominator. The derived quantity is 0.9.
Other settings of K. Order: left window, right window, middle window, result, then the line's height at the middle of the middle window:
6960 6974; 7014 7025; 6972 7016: -1.5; 2.22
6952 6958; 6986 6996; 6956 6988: 0.5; 2.33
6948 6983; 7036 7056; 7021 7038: 0.9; 2.06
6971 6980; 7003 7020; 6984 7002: 0.2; 2.3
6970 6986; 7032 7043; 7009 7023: -1.7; 1.98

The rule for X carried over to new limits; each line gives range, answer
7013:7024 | 2.303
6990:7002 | 2.463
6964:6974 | 2.382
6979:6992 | 2.413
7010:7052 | 2.373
